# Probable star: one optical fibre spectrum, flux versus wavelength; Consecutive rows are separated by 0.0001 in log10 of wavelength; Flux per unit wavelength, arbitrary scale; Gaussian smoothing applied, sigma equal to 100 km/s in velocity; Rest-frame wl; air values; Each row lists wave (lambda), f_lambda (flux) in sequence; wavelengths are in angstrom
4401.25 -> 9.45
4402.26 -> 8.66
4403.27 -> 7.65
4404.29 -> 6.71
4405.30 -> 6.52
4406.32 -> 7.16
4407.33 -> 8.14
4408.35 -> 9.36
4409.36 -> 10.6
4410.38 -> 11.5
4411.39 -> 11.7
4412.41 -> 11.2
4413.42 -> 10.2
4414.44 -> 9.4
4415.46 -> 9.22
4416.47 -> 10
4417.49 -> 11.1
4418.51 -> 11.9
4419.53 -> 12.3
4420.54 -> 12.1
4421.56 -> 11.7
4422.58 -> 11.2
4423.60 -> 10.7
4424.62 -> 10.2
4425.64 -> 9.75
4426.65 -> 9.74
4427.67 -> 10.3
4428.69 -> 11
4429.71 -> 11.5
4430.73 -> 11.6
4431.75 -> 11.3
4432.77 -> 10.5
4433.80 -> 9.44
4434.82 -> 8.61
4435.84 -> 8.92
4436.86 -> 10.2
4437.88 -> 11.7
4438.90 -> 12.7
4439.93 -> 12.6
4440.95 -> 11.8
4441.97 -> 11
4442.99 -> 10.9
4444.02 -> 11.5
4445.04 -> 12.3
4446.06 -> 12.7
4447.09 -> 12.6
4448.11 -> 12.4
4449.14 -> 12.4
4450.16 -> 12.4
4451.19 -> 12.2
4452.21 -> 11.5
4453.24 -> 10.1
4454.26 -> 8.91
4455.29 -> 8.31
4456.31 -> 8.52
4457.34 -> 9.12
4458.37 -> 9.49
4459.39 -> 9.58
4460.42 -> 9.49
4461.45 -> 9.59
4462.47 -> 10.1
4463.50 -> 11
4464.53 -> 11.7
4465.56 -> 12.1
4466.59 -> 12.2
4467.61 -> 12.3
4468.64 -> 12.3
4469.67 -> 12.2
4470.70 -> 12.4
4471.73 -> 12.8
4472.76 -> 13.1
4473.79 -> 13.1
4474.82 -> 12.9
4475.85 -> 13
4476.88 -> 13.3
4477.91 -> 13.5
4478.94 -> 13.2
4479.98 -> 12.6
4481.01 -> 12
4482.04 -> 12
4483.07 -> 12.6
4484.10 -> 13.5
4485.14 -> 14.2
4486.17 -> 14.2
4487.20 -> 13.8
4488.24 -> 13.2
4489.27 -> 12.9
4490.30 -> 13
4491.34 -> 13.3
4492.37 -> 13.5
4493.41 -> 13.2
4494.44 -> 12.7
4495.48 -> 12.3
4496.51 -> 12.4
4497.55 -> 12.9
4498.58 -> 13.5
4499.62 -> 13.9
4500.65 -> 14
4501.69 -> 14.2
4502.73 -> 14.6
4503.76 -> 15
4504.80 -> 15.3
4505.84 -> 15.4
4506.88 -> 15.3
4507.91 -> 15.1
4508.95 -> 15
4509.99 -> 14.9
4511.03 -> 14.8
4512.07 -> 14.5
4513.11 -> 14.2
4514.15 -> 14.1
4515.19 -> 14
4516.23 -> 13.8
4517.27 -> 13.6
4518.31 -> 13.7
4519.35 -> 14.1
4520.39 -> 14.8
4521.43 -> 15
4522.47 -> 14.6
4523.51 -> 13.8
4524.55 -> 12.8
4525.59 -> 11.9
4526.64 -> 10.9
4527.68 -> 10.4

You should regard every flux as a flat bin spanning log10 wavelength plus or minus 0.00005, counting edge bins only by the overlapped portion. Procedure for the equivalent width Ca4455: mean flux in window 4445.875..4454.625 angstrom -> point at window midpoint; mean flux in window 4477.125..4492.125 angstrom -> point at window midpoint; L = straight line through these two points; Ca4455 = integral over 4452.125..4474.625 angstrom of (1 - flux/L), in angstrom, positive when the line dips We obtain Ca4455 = 2.5 angstrom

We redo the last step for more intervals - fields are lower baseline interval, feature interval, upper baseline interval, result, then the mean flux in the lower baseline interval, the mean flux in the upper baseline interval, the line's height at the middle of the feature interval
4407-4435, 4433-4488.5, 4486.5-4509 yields 2.8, 10.6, 13.8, 12.3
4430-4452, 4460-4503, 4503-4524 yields 1.5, 11.4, 14.6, 13.2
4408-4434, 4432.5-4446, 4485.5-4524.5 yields 0.6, 10.8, 14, 11.5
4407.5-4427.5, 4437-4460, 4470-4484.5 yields 1.3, 10.7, 12.8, 11.8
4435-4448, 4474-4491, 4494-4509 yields 0.2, 11.5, 14.1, 13.3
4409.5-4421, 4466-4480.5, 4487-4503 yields -0.1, 11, 13.3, 12.7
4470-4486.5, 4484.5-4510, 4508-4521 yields -0.4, 13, 14.3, 13.7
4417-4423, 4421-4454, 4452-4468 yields -0.4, 11.7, 10.2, 11.1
